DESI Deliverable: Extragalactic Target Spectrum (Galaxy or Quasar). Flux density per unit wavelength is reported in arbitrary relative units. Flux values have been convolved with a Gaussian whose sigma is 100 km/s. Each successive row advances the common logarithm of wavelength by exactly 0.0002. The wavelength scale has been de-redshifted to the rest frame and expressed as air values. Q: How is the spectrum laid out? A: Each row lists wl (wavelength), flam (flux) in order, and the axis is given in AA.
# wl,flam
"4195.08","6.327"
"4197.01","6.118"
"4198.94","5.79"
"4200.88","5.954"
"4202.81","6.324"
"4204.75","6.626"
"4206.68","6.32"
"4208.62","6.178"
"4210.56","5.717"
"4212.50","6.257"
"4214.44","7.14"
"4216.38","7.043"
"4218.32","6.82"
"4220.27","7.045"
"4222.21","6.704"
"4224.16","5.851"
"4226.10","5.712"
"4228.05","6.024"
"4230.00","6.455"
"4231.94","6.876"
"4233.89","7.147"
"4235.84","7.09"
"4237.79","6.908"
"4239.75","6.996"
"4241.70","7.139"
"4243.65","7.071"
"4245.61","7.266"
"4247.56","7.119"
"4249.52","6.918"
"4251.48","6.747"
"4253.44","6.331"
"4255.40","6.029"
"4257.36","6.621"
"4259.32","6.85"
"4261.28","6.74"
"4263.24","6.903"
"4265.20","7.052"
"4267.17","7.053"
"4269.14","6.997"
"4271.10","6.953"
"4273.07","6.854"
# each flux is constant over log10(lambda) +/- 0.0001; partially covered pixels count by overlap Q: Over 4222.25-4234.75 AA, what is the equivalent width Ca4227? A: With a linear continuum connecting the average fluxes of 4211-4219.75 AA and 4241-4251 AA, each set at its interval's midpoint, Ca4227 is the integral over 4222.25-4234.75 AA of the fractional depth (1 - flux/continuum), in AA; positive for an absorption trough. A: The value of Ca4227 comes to 1.0 AA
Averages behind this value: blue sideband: 6.76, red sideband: 7.08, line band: 6.37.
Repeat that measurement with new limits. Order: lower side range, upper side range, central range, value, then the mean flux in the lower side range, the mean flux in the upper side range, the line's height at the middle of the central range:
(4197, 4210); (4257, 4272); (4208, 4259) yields -1.0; 6.18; 6.91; 6.54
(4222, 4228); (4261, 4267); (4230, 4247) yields -1.9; 6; 6.94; 6.32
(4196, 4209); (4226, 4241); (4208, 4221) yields -0.4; 6.19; 6.71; 6.39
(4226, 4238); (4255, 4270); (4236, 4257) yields -0.4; 6.65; 6.81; 6.72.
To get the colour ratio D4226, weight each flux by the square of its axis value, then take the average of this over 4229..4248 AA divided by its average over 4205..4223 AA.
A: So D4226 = 1.1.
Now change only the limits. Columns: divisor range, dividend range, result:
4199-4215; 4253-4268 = 1.10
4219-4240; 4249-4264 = 1.02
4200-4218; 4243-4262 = 1.08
